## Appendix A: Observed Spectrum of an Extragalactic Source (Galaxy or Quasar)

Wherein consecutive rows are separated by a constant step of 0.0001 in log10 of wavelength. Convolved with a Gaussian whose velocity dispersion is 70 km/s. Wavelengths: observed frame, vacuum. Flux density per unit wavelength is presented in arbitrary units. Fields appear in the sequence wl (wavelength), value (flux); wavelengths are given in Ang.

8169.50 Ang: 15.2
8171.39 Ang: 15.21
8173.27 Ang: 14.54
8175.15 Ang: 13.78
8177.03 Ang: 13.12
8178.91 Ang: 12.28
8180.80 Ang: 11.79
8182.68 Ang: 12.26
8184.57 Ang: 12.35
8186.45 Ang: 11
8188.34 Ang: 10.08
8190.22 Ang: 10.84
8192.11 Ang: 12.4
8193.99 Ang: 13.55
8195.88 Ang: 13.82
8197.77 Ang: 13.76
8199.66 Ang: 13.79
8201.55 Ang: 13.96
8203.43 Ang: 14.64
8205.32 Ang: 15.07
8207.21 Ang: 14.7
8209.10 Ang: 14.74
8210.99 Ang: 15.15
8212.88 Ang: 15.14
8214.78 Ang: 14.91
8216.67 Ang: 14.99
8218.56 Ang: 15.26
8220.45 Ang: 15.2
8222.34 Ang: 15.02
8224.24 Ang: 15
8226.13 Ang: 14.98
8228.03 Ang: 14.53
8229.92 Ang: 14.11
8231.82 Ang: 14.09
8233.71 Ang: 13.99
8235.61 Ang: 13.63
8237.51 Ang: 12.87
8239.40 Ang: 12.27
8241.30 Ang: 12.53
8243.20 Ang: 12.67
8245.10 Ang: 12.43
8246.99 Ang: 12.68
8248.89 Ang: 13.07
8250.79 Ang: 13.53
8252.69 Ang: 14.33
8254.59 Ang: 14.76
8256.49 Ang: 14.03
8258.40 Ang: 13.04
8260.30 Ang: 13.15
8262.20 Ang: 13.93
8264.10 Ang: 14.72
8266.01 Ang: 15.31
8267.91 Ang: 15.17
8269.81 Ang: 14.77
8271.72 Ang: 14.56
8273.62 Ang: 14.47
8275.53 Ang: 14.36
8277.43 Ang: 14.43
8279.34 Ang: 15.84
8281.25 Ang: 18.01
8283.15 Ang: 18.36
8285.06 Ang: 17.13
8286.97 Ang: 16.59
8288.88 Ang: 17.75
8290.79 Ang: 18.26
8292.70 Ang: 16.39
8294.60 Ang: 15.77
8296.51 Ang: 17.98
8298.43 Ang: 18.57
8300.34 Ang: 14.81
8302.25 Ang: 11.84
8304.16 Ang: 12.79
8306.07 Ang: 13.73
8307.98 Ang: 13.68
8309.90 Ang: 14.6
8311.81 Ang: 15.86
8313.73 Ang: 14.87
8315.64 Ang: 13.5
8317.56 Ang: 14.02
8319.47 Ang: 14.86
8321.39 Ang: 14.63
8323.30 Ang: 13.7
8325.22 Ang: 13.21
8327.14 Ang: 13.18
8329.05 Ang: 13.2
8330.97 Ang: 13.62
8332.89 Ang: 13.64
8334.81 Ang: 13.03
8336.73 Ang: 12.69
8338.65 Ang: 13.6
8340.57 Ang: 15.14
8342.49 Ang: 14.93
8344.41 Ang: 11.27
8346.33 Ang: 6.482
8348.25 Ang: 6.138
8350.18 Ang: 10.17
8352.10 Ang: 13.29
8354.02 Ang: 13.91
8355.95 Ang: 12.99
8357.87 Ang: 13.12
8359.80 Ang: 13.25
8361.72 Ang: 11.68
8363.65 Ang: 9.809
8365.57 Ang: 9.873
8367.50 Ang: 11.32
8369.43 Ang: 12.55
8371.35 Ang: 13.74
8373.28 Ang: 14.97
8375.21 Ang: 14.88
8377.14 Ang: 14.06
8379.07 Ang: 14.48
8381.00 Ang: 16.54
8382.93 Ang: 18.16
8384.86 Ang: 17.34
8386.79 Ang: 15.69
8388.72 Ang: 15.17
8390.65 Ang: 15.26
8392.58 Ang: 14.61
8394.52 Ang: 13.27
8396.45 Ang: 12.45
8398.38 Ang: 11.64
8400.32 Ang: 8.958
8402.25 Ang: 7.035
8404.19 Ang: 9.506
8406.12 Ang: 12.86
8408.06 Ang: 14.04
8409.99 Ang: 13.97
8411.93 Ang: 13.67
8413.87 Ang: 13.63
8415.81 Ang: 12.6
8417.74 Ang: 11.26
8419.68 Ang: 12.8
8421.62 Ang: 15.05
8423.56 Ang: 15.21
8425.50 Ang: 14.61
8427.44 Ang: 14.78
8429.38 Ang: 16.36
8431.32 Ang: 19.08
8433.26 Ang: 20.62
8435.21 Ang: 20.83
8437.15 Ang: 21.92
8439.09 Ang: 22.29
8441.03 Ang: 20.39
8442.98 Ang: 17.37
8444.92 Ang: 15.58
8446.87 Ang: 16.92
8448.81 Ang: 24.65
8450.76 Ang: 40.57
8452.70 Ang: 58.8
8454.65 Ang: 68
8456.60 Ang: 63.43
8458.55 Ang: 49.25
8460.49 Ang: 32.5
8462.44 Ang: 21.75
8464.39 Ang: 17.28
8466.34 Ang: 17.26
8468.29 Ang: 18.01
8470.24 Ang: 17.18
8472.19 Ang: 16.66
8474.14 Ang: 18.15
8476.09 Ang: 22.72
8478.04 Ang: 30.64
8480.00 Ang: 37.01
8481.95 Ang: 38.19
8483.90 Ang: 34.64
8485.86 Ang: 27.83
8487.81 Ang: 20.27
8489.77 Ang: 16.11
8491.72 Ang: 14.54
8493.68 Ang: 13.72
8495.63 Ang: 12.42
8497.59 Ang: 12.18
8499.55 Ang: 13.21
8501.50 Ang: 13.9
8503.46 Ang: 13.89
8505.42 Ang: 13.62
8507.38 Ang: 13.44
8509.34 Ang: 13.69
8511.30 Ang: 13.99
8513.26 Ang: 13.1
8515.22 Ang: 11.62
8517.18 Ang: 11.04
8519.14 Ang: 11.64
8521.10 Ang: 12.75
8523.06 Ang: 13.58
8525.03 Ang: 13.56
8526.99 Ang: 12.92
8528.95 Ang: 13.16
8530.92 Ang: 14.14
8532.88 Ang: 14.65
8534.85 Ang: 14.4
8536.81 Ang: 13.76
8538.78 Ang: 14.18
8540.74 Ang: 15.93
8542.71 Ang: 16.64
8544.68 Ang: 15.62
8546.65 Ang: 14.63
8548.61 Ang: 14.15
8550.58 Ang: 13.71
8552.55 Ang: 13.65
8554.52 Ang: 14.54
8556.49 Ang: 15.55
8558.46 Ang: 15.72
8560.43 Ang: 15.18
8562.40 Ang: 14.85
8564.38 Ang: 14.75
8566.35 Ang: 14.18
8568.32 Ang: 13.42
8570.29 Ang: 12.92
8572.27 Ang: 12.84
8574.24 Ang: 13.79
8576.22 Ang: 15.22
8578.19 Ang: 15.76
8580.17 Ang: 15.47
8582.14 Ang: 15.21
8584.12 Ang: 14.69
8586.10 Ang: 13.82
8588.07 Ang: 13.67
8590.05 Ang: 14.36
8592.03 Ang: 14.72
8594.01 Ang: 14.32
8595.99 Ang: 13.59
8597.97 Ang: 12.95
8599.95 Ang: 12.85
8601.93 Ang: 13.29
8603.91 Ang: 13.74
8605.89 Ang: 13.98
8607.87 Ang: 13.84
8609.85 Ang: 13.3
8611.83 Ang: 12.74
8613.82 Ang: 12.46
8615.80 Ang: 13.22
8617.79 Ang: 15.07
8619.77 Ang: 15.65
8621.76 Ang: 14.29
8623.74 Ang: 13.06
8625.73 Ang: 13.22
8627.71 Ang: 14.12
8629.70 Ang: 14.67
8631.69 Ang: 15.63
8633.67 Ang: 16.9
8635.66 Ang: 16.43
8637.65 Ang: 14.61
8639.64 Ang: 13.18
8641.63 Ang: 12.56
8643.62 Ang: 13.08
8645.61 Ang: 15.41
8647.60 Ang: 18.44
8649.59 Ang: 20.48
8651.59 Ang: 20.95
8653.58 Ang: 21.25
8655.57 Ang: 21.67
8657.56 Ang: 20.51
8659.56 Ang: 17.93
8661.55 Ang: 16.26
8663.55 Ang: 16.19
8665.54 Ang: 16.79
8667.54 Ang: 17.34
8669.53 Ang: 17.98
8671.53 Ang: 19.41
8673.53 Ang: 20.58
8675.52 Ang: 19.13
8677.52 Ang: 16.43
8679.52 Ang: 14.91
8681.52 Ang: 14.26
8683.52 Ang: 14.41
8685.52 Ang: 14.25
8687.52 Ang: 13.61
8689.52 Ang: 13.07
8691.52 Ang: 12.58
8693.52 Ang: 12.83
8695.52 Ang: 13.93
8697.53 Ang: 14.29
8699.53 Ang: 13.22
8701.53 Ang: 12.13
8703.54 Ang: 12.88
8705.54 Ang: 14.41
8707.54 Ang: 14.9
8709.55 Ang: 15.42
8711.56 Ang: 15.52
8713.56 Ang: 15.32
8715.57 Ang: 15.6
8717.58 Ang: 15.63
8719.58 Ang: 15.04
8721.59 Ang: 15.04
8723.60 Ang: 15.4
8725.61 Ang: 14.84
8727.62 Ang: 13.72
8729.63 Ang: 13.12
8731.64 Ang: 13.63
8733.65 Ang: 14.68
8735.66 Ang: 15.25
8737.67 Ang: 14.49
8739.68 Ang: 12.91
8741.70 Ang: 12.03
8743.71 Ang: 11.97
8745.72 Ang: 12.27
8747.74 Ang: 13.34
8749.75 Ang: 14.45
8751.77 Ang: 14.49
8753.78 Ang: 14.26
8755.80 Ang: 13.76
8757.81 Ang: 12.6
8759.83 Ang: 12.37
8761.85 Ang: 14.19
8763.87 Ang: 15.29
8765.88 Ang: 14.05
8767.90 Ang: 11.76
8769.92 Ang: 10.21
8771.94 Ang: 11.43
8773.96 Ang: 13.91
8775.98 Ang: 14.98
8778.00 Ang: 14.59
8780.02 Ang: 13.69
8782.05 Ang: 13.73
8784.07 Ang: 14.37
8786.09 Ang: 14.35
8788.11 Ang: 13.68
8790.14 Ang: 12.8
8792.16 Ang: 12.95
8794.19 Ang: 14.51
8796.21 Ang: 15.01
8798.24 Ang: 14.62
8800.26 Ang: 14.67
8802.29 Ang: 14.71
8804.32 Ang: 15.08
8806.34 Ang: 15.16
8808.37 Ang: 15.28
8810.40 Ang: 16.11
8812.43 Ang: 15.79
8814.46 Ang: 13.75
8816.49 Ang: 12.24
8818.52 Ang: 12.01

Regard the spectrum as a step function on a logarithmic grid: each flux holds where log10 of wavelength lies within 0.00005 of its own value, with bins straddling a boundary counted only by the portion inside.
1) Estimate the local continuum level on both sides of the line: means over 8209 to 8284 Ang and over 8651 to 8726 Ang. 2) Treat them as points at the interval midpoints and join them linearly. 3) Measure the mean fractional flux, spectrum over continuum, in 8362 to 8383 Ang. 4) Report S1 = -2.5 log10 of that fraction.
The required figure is 0.11 mag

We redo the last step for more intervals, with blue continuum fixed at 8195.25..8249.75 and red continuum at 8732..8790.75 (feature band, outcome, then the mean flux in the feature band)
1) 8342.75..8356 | 0.29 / 10.7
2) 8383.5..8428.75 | 0.04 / 13.3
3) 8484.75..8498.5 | -0.22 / 16.9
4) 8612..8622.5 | -0.03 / 14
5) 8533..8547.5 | -0.09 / 15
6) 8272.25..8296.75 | -0.18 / 16.5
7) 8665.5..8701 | -0.14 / 15.4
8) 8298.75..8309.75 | 0.02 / 13.8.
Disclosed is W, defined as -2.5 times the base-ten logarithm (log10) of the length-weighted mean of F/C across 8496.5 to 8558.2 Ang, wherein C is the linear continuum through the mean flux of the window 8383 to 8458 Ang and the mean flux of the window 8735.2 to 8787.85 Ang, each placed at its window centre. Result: 0.28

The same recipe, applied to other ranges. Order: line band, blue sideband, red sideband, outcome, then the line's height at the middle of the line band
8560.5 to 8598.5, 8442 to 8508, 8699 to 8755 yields 0.40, 20.7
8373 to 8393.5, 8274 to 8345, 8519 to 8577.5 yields -0.06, 14.7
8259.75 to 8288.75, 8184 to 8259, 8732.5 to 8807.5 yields -0.13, 13.7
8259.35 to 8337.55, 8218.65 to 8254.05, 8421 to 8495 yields 0.14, 17.1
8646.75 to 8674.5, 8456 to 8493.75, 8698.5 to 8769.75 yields -0.09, 17.5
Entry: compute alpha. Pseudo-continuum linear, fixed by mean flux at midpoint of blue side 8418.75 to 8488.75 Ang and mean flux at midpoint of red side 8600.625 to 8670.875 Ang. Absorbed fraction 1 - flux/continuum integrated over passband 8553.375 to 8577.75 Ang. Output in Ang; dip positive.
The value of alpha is 6.5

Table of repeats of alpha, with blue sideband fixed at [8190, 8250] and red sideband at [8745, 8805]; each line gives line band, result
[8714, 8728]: -1.37 Ang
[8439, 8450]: -4.63 Ang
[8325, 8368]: 5.47 Ang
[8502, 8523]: 1.39 Ang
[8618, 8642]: -1.39 Ang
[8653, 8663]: -4.00 Ang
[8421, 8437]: -4.01 Ang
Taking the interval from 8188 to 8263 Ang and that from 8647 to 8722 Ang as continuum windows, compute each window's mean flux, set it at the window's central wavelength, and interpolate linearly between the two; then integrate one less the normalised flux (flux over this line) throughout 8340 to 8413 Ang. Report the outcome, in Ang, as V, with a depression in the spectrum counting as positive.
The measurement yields 8.9 Ang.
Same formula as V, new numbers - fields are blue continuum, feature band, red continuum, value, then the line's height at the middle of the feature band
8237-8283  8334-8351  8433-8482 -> 7.30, 20.2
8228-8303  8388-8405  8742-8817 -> 3.02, 14.5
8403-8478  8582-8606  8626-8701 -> 5.60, 18.1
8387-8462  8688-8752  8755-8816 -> 5.22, 15.3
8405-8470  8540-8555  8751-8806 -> 3.94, 20.1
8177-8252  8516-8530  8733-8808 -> 1.04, 13.7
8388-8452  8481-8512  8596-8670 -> -3.64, 16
